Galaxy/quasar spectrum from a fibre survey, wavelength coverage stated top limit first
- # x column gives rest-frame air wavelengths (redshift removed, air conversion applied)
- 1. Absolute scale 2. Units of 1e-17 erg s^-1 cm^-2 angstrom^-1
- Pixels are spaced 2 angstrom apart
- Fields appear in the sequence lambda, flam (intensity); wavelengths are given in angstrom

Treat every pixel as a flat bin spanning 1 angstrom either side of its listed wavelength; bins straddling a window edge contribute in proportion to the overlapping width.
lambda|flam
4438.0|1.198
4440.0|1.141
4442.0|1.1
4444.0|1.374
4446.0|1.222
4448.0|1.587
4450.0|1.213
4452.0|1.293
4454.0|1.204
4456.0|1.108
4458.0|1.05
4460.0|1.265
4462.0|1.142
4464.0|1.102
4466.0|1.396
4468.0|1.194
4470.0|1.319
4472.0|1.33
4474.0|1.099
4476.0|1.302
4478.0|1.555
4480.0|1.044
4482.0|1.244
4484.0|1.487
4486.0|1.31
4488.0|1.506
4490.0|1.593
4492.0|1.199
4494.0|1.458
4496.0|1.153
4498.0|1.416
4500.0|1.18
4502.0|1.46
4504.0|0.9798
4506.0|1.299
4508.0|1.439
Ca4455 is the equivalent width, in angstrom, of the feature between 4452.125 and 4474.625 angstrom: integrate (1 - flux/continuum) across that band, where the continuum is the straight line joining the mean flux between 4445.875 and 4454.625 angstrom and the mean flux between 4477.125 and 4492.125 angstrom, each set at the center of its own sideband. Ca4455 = 2.2 angstrom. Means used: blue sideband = 1.32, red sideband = 1.38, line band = 1.21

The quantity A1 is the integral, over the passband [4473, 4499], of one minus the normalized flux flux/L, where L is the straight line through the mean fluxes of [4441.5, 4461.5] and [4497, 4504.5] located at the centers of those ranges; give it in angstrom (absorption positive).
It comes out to -1.4 angstrom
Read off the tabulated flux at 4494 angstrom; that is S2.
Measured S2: 1.458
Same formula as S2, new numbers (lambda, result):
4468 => 1.194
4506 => 1.299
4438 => 1.198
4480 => 1.044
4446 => 1.222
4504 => 0.9798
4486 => 1.31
